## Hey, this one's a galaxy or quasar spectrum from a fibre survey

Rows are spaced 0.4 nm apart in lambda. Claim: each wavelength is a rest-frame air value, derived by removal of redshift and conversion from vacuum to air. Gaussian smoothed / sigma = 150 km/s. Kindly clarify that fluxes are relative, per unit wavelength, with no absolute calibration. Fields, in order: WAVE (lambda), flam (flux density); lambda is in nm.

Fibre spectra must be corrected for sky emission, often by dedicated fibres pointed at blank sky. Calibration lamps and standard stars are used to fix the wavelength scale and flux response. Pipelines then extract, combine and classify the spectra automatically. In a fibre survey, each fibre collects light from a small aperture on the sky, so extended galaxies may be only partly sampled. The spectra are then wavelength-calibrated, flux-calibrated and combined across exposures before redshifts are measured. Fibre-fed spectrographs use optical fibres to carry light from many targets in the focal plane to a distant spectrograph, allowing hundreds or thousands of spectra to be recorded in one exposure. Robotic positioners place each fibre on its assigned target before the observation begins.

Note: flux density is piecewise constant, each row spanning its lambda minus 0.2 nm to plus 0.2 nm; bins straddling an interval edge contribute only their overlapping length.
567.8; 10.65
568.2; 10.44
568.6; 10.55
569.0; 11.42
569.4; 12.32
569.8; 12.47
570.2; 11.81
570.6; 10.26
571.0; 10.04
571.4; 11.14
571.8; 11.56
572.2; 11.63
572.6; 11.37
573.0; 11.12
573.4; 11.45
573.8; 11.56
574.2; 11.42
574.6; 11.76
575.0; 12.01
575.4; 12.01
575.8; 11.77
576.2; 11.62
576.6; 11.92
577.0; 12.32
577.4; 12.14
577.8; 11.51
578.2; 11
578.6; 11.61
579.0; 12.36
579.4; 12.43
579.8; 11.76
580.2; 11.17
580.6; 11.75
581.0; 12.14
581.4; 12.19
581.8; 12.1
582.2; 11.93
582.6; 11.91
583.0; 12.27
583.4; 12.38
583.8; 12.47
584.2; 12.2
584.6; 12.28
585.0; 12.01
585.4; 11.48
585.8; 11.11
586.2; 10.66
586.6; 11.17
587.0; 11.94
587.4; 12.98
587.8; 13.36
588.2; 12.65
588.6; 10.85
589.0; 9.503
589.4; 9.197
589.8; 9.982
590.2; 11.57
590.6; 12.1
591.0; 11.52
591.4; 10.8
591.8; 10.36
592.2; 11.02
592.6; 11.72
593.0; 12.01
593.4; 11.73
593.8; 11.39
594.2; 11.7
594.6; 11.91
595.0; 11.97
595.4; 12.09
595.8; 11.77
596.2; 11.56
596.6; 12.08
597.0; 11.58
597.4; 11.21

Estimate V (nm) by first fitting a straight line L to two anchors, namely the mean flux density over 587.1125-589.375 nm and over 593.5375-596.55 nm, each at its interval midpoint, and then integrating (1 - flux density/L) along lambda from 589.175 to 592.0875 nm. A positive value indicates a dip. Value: 0.23 nm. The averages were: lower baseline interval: 11.7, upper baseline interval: 11.8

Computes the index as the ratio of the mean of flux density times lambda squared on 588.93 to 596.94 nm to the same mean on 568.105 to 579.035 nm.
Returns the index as 1.1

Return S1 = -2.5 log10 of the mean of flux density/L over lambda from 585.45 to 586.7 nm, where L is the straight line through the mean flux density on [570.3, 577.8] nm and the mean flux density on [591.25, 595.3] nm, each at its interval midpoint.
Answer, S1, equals 0.05 mag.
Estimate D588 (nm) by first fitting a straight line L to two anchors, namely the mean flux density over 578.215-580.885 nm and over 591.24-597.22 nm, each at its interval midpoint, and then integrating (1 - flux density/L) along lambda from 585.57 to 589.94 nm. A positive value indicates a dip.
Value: 0.17 nm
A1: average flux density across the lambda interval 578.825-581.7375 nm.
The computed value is 12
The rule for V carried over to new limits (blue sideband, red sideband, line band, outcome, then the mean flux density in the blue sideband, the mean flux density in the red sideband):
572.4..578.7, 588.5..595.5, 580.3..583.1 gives -0.127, 11.7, 11.2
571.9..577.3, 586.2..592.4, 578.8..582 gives -0.130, 11.7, 11.2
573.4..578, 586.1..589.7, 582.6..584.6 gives -0.134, 11.8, 11.3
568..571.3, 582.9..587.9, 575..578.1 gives -0.094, 11.2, 12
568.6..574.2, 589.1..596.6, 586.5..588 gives -0.144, 11.4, 11.4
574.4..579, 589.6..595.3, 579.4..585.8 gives -0.176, 11.8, 11.4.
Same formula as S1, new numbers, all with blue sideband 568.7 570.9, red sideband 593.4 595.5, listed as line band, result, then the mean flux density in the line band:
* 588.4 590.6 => 0.13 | 10.4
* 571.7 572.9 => 0.01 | 11.5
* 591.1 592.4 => 0.09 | 10.8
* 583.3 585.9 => -0.03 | 12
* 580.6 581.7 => -0.04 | 12.1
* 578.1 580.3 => -0.01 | 11.8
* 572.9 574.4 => 0.02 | 11.4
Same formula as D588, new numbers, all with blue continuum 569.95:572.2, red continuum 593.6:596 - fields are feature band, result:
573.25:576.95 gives -0.19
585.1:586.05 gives 0.01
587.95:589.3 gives 0.08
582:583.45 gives -0.09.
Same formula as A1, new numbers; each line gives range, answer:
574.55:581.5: 11.9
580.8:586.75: 11.9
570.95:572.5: 11.2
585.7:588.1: 11.9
